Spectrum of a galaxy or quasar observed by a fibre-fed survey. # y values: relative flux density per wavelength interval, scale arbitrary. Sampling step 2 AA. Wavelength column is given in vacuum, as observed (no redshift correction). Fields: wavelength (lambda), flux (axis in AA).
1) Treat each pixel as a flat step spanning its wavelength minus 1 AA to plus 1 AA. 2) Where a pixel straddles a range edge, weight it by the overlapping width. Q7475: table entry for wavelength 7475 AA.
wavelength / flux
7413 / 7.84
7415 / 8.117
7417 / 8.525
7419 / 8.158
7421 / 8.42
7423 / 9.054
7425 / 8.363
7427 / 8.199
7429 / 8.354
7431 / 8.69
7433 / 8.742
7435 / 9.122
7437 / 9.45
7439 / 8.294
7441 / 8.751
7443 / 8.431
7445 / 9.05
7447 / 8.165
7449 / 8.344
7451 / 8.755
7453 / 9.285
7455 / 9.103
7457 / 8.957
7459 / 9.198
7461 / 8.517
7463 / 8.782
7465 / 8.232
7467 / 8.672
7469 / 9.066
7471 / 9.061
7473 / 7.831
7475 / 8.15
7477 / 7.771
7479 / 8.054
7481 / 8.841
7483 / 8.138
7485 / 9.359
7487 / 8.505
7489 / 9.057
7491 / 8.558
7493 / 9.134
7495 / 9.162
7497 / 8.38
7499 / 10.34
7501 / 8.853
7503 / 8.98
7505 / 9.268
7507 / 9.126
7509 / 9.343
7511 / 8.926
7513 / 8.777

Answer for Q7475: 8.15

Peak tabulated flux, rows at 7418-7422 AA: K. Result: 8.42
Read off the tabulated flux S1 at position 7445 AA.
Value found 9.05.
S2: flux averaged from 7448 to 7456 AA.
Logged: 8.87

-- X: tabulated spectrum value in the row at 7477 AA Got 7.771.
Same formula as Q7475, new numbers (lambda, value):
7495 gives 9.162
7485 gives 9.359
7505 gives 9.268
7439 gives 8.294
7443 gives 8.431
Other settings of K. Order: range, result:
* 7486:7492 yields 9.057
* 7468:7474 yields 9.066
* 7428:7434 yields 8.742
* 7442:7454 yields 9.285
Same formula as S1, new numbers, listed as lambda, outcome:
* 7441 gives 8.751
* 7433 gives 8.742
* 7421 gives 8.42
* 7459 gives 9.198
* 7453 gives 9.285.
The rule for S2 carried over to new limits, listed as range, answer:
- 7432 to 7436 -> 8.93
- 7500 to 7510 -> 9.11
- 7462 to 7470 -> 8.69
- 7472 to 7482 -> 8.13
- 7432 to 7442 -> 8.87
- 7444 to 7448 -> 8.61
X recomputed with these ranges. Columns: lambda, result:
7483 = 8.138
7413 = 7.84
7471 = 9.061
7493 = 9.134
